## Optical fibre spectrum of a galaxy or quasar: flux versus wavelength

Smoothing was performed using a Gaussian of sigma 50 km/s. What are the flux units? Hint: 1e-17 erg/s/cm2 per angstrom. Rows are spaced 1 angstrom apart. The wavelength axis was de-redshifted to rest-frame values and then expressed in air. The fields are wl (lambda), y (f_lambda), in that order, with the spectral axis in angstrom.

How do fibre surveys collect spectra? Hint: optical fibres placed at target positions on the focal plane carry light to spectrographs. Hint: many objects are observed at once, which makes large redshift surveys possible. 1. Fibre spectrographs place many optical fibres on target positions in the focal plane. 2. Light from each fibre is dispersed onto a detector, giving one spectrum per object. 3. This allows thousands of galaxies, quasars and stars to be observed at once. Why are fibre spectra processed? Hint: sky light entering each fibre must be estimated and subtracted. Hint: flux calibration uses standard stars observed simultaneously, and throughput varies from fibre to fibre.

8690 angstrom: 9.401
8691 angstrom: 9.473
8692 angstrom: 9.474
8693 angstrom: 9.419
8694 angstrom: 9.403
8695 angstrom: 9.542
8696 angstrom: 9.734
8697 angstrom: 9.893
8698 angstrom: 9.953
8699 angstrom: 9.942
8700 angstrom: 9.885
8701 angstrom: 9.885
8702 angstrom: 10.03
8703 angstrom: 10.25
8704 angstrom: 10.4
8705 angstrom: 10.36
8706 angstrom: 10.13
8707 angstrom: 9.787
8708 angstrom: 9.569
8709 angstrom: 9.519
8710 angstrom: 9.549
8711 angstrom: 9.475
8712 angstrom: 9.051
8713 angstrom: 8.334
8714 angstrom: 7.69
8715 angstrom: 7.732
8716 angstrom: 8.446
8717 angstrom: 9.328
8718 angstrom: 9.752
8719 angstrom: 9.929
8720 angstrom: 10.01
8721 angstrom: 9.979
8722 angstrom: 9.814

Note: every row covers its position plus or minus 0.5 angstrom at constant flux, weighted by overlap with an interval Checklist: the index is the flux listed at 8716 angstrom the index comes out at 8.446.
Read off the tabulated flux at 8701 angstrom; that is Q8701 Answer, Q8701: 9.885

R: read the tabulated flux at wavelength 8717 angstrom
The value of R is 9.328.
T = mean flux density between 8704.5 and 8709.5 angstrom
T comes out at 9.87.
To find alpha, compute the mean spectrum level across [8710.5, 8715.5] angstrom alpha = 8.46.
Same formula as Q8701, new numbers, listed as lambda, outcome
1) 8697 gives 9.893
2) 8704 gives 10.4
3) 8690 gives 9.401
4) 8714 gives 7.69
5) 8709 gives 9.519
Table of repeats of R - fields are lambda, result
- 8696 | 9.734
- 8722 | 9.814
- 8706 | 10.13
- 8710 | 9.549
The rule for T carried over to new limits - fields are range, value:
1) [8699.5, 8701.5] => 9.88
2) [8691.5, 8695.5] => 9.46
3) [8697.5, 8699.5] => 9.95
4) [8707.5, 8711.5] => 9.53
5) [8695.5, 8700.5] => 9.88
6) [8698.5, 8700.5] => 9.91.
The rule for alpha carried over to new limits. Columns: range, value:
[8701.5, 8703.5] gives 10.1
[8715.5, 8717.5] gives 8.89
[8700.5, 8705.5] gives 10.2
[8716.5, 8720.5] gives 9.75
